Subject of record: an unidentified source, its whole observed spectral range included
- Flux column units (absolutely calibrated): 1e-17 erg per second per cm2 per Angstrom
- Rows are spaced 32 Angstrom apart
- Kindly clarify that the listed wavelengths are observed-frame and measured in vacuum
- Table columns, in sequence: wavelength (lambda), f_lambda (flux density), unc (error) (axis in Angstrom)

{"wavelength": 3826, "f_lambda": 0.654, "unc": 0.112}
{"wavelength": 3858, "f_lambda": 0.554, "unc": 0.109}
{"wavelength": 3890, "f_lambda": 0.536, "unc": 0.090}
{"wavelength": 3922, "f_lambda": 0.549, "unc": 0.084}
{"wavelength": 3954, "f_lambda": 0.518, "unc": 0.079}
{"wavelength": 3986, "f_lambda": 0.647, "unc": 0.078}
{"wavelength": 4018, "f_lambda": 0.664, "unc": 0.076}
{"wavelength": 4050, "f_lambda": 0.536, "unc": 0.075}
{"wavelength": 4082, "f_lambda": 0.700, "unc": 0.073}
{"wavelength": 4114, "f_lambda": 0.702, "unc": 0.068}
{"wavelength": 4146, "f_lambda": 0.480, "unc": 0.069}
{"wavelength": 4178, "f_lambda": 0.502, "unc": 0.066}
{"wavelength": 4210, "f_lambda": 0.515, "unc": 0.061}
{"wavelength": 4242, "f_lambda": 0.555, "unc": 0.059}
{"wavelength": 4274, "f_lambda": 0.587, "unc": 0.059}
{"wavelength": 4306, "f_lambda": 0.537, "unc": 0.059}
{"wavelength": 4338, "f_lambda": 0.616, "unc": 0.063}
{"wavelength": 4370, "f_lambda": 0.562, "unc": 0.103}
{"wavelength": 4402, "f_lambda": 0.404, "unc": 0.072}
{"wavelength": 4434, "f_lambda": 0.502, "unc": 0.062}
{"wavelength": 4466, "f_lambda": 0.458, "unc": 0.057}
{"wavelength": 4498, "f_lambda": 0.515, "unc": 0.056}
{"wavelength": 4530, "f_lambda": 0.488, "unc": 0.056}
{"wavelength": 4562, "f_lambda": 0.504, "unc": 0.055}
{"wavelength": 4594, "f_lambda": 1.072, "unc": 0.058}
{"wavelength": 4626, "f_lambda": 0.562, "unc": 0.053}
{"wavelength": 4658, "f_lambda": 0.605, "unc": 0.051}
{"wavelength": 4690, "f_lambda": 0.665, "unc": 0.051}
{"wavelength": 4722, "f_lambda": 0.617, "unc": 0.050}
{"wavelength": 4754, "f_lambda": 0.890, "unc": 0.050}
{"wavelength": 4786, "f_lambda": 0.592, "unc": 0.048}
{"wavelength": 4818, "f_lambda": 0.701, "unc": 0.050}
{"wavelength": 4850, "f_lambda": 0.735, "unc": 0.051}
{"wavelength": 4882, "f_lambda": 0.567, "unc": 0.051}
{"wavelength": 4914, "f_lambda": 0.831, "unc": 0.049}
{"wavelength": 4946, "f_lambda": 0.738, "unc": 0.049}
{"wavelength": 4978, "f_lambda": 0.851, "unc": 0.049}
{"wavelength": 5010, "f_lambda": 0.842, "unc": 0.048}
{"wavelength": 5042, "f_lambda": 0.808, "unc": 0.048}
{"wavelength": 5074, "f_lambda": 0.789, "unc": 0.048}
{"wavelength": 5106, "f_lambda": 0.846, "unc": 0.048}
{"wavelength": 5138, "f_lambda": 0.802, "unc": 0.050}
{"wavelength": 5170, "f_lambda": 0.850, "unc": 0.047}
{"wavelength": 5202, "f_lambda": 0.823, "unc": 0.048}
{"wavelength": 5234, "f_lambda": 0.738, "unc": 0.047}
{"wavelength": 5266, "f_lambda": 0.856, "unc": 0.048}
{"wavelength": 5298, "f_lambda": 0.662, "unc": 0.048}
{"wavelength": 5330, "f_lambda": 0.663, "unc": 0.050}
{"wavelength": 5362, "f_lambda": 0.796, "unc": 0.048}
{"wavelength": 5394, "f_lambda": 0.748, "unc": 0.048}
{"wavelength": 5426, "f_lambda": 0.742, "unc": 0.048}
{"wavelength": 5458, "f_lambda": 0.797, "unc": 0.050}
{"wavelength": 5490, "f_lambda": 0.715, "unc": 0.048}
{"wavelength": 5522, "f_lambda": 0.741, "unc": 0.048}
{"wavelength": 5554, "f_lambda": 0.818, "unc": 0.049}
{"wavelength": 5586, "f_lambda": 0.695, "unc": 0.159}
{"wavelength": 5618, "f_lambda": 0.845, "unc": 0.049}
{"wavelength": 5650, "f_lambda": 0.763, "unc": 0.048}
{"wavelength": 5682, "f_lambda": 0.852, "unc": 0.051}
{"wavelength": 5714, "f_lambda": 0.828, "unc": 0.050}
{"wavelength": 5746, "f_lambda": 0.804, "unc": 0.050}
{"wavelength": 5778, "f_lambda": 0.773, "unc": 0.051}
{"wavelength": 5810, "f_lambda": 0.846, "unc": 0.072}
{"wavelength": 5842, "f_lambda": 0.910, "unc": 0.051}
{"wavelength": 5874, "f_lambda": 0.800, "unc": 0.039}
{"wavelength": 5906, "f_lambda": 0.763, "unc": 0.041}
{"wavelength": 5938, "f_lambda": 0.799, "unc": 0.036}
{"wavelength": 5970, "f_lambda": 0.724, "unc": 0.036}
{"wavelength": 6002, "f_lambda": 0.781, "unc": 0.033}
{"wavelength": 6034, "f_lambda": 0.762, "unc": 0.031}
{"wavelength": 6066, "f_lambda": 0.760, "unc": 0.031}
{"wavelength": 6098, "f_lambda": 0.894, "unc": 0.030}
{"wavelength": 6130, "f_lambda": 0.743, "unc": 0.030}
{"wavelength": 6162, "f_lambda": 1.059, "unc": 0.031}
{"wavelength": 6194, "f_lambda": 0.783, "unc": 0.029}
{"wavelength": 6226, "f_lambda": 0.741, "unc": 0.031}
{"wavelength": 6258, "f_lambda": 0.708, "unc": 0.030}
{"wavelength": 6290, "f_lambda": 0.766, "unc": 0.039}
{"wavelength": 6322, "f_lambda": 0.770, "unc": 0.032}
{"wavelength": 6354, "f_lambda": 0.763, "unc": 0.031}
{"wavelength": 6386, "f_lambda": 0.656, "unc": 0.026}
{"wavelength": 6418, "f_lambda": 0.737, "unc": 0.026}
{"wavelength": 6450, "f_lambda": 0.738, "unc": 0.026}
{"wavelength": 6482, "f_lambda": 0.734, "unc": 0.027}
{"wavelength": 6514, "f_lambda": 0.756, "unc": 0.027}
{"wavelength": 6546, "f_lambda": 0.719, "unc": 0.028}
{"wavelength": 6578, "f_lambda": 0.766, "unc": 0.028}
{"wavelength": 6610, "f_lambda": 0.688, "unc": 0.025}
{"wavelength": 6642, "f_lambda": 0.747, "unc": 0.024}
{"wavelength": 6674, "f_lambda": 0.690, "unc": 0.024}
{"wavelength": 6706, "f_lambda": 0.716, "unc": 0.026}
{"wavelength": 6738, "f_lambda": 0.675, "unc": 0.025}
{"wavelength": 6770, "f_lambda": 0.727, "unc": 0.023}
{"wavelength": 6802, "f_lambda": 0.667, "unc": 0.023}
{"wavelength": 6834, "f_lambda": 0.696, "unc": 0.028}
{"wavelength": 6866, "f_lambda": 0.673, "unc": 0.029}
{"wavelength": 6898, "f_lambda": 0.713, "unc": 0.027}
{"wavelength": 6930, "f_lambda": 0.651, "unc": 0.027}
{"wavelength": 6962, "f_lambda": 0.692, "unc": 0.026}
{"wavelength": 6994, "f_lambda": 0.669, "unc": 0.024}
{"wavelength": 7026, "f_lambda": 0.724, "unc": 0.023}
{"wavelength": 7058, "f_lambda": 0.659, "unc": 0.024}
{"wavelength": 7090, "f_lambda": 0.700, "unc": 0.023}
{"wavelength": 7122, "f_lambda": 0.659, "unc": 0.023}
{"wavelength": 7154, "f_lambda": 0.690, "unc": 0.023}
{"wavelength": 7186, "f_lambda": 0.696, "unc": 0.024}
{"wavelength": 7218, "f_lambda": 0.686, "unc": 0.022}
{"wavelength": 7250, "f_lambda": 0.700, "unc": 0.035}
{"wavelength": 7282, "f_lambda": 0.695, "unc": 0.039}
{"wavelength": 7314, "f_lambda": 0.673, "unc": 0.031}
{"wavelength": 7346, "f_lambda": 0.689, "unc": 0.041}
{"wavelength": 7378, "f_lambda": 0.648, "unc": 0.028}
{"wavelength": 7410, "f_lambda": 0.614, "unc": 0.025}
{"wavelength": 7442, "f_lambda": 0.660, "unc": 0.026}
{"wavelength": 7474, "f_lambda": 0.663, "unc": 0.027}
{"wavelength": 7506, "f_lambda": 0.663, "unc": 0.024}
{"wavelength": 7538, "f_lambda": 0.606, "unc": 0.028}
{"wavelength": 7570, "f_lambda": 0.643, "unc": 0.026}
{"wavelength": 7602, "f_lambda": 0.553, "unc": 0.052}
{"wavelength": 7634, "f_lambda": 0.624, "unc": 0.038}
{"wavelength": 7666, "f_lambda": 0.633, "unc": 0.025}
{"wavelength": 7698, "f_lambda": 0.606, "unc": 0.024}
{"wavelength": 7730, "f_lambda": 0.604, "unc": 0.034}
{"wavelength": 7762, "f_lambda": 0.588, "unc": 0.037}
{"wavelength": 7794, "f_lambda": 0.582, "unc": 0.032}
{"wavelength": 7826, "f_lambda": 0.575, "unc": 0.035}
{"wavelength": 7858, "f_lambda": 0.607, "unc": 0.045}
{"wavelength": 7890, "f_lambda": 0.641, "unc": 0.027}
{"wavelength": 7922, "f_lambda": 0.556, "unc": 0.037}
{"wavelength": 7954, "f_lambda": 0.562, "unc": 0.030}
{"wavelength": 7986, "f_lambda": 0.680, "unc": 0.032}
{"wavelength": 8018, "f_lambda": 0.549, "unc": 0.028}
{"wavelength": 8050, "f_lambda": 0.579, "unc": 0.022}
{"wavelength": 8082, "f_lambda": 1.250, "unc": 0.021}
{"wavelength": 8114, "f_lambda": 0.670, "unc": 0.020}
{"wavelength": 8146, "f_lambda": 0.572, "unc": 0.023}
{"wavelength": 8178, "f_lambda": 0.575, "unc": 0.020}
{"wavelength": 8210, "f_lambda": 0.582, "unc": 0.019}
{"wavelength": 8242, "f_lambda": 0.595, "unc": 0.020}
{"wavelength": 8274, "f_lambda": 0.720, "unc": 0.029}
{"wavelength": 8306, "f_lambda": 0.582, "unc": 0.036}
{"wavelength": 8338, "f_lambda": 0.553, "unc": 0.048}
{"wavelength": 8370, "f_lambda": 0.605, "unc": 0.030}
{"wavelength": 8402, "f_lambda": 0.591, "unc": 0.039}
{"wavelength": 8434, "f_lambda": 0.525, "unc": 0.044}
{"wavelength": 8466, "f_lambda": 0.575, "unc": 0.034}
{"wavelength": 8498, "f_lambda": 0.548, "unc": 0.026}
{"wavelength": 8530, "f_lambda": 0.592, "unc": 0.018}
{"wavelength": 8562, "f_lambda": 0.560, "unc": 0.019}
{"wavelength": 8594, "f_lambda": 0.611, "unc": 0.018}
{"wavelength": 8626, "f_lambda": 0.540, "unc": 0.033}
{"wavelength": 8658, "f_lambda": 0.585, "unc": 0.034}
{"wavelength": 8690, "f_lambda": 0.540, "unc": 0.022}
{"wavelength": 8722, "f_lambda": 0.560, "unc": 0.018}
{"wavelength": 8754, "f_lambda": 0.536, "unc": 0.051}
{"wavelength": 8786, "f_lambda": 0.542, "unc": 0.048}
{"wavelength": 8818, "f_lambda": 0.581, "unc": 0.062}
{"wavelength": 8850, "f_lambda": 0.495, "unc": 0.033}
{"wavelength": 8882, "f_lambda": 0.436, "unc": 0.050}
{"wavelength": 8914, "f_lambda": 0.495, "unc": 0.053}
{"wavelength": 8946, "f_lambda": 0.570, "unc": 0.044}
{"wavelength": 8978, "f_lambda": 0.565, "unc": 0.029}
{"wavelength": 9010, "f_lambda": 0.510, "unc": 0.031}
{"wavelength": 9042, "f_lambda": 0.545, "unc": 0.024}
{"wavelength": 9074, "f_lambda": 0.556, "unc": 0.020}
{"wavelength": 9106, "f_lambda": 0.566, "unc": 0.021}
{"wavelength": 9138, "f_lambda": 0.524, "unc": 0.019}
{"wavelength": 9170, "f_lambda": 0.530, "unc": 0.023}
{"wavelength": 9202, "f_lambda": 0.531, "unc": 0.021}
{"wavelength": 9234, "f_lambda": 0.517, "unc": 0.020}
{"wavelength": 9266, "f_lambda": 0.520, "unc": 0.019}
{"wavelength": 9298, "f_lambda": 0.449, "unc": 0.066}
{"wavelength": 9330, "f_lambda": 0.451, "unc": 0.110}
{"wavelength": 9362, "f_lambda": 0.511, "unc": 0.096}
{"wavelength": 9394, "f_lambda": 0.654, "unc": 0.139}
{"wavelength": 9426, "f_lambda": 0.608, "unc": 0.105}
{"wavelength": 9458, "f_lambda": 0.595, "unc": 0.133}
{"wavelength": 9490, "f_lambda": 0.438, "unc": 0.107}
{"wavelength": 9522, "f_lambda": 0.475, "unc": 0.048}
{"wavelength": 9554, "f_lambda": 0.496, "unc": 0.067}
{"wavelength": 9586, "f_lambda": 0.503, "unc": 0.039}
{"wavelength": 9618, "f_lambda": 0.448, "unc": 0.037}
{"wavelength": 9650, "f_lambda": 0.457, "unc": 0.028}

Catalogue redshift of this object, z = 0.232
